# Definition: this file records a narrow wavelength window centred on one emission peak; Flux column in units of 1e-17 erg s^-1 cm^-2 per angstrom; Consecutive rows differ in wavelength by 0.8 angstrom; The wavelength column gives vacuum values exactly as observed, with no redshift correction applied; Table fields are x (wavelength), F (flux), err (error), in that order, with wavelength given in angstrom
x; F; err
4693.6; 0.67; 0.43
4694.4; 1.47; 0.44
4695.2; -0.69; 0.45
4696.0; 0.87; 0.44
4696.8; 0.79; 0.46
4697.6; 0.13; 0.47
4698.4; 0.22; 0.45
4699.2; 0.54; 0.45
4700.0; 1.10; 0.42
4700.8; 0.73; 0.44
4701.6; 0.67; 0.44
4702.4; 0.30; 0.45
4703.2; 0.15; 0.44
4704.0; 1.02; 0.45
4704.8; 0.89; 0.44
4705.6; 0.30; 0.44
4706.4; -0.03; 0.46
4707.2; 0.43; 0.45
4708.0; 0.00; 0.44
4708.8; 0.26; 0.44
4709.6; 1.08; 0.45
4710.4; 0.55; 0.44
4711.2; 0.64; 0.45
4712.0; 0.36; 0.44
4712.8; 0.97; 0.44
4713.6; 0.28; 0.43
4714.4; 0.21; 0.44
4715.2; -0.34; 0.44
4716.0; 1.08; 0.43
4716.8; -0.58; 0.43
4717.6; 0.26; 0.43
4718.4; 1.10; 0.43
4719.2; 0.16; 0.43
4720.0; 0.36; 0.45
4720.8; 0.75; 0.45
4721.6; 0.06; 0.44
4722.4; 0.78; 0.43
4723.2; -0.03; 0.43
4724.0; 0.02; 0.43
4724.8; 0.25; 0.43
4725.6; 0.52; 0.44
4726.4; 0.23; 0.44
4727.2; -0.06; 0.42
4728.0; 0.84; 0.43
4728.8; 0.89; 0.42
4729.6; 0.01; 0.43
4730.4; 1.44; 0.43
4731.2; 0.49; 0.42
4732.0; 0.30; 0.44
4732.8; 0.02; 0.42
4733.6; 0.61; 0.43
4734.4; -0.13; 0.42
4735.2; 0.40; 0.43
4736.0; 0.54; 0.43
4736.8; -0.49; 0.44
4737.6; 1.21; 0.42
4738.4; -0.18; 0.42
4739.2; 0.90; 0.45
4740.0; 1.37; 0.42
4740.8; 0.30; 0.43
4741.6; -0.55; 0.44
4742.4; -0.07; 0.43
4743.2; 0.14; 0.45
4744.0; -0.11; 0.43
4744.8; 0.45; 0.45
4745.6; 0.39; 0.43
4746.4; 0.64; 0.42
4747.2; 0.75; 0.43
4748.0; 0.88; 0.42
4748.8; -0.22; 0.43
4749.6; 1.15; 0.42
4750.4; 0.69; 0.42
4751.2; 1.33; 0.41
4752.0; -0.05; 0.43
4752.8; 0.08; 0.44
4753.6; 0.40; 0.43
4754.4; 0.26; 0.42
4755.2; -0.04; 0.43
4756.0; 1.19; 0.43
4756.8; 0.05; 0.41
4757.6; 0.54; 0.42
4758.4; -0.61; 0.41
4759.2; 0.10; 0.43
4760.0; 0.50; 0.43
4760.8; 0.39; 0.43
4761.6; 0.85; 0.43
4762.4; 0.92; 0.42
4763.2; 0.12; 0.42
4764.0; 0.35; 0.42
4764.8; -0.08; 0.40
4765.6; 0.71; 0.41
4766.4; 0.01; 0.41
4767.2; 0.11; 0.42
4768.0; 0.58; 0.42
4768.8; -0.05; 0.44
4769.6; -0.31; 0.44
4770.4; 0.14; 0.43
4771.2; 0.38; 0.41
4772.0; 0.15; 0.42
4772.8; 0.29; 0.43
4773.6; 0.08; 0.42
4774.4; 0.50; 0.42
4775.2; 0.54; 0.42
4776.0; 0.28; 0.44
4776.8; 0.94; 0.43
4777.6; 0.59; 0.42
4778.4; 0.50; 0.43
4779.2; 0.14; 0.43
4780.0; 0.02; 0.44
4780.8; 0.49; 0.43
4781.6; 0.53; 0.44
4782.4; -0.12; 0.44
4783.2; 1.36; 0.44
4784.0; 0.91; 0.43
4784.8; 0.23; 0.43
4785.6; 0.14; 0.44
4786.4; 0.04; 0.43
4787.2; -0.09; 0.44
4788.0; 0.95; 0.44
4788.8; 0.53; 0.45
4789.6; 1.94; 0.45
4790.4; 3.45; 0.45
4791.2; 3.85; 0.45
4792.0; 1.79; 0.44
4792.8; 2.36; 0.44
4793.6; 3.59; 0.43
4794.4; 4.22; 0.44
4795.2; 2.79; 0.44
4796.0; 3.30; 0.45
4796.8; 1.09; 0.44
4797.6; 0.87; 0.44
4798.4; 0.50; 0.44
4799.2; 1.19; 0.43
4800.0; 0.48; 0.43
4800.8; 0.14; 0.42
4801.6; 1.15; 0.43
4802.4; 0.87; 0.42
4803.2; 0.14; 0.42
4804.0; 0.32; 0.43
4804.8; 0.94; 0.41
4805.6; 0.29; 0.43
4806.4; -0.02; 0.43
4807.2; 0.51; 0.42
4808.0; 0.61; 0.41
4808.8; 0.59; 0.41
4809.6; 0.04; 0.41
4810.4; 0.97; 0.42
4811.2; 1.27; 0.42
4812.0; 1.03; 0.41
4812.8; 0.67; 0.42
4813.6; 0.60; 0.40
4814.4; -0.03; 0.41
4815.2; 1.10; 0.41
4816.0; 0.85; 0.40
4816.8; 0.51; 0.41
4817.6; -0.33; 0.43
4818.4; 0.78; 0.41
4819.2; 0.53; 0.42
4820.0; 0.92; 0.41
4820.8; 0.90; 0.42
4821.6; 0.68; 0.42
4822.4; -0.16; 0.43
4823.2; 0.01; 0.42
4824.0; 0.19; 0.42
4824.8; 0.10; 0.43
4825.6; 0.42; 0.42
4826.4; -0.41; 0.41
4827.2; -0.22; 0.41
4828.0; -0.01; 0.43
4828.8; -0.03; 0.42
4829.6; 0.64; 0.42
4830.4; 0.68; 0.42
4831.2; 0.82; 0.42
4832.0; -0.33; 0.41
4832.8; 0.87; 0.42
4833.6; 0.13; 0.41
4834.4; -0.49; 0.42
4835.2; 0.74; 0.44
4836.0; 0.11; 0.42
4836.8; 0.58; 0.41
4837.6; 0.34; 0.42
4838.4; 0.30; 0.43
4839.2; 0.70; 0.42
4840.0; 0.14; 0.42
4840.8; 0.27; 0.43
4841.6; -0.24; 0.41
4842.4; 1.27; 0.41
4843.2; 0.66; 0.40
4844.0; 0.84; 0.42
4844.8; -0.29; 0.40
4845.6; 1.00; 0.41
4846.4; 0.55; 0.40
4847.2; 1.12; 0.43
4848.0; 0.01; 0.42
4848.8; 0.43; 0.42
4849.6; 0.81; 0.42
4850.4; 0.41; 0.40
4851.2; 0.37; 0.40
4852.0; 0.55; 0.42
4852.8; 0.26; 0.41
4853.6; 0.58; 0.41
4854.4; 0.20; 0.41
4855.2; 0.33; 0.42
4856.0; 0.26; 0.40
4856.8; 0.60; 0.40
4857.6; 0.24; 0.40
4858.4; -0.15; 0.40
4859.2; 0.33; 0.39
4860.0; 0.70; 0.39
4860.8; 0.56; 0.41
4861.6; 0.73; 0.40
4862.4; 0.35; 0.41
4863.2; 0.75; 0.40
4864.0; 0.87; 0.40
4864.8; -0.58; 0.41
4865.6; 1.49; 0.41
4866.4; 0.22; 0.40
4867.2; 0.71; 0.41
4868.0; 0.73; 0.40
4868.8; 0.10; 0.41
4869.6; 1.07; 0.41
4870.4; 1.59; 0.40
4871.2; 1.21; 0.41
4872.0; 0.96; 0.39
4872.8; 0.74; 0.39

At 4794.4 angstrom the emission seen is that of [O II] 3727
